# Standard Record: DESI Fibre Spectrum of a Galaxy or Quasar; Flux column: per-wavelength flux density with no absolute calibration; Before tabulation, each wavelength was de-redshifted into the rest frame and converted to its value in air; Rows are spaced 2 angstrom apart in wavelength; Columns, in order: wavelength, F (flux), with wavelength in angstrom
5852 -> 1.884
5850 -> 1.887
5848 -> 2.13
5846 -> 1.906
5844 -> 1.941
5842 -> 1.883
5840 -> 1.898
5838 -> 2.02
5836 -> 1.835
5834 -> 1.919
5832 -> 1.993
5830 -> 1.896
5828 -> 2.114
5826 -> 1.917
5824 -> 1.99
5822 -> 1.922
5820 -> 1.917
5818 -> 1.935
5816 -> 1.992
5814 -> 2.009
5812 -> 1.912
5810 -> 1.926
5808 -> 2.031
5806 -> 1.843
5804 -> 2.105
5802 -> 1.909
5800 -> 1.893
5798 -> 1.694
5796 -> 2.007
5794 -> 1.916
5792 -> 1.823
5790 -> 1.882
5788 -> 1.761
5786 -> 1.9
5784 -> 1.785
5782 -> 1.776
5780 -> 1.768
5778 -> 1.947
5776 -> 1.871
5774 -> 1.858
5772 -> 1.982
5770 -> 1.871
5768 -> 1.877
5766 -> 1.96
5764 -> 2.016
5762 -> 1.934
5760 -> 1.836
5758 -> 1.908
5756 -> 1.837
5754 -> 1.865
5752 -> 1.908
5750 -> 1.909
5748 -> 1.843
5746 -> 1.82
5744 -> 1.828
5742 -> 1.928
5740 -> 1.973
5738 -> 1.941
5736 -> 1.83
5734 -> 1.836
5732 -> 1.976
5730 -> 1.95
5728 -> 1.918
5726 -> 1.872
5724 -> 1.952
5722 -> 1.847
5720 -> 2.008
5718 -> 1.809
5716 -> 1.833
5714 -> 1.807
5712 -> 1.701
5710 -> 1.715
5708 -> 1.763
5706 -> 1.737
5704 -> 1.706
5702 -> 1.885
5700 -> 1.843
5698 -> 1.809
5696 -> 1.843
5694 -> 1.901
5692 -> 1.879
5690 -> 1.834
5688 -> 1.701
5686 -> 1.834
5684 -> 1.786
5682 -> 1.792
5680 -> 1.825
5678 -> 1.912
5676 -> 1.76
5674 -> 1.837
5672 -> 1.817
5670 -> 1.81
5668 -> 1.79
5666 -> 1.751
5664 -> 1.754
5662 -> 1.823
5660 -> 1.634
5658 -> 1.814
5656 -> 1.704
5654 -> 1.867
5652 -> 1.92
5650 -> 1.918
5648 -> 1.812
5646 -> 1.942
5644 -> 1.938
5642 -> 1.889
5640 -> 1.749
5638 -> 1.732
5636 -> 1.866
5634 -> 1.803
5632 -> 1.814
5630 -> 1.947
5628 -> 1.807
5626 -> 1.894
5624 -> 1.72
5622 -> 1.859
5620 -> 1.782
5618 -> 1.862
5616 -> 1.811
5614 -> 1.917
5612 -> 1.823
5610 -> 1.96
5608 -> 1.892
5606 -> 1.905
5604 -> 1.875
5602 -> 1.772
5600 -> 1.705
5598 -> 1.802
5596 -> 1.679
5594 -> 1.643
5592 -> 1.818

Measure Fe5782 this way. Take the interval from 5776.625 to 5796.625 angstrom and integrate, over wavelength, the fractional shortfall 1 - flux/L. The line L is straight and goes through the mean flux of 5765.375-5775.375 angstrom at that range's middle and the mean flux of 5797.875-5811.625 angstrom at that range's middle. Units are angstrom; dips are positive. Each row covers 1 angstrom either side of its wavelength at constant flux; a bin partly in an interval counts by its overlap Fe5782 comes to 0.7 angstrom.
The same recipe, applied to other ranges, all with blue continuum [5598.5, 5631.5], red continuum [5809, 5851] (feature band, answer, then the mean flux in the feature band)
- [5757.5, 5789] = 0.7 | 1.88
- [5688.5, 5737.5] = 1.3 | 1.84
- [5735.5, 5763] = 0.4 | 1.88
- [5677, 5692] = 0.5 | 1.82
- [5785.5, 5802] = 0.6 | 1.86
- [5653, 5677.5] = 1.1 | 1.78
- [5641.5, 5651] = -0.2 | 1.9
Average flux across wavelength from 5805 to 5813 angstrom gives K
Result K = 1.93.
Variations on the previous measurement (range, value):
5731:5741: 1.91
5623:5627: 1.81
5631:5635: 1.81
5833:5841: 1.92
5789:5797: 1.91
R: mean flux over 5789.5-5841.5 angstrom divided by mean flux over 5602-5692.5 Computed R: 1.06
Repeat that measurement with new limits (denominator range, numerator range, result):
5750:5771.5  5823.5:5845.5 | 1.02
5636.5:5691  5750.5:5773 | 1.05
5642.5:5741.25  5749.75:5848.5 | 1.04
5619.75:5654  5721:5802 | 1.02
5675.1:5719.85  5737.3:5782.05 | 1.05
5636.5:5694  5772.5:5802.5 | 1.02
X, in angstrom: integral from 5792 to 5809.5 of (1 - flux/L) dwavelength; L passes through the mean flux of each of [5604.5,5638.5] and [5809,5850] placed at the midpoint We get 0.2 angstrom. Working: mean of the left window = 1.85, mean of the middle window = 1.92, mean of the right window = 1.95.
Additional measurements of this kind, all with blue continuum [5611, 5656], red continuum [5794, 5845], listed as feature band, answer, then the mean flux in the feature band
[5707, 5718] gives 0.69 angstrom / 1.77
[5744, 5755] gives 0.22 angstrom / 1.87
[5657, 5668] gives 0.60 angstrom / 1.76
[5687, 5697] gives 0.23 angstrom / 1.83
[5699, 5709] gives 0.50 angstrom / 1.79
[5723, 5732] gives -0.17 angstrom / 1.93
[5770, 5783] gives 0.34 angstrom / 1.87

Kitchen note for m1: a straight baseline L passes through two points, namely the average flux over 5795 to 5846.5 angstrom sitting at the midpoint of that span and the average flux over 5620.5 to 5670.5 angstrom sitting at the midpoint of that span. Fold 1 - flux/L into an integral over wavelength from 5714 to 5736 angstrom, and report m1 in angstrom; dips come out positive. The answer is -0.2 angstrom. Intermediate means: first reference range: 1.82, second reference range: 1.94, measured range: 1.89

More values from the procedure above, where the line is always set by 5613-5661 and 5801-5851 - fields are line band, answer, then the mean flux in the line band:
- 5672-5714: 1.5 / 1.8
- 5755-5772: 0.0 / 1.91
